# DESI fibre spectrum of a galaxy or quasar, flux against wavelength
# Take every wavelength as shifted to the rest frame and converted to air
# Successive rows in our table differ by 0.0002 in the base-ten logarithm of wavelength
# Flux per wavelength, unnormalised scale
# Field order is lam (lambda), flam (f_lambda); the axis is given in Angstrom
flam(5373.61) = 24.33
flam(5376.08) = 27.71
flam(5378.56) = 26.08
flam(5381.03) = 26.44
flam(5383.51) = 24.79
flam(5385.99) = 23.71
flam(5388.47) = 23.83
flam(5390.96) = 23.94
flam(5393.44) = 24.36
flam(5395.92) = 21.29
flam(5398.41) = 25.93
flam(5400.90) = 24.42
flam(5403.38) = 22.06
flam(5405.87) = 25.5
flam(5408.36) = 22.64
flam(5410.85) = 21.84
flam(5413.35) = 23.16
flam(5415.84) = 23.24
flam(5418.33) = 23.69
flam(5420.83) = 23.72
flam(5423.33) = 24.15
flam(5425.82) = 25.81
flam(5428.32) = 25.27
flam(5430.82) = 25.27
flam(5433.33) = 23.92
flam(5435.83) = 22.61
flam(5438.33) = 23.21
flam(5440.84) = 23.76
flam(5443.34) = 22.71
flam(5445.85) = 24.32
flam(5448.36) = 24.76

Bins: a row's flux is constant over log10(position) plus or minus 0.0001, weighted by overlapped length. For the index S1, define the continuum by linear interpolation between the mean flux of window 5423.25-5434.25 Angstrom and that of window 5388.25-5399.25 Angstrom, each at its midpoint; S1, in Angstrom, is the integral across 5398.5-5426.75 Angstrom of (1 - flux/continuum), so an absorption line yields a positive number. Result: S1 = 0.82 Angstrom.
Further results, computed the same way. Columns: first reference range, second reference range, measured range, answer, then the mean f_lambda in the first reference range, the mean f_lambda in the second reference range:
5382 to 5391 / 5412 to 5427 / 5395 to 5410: 0.25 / 24.1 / 23.9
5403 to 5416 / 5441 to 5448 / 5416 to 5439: -0.72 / 23.1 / 23.7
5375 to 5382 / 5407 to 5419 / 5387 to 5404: 0.75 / 26.7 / 22.9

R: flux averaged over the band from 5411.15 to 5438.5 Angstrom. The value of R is 24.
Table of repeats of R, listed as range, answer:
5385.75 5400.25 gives 23.9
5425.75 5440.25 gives 24.2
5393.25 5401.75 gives 23.9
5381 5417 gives 23.7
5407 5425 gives 23.3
